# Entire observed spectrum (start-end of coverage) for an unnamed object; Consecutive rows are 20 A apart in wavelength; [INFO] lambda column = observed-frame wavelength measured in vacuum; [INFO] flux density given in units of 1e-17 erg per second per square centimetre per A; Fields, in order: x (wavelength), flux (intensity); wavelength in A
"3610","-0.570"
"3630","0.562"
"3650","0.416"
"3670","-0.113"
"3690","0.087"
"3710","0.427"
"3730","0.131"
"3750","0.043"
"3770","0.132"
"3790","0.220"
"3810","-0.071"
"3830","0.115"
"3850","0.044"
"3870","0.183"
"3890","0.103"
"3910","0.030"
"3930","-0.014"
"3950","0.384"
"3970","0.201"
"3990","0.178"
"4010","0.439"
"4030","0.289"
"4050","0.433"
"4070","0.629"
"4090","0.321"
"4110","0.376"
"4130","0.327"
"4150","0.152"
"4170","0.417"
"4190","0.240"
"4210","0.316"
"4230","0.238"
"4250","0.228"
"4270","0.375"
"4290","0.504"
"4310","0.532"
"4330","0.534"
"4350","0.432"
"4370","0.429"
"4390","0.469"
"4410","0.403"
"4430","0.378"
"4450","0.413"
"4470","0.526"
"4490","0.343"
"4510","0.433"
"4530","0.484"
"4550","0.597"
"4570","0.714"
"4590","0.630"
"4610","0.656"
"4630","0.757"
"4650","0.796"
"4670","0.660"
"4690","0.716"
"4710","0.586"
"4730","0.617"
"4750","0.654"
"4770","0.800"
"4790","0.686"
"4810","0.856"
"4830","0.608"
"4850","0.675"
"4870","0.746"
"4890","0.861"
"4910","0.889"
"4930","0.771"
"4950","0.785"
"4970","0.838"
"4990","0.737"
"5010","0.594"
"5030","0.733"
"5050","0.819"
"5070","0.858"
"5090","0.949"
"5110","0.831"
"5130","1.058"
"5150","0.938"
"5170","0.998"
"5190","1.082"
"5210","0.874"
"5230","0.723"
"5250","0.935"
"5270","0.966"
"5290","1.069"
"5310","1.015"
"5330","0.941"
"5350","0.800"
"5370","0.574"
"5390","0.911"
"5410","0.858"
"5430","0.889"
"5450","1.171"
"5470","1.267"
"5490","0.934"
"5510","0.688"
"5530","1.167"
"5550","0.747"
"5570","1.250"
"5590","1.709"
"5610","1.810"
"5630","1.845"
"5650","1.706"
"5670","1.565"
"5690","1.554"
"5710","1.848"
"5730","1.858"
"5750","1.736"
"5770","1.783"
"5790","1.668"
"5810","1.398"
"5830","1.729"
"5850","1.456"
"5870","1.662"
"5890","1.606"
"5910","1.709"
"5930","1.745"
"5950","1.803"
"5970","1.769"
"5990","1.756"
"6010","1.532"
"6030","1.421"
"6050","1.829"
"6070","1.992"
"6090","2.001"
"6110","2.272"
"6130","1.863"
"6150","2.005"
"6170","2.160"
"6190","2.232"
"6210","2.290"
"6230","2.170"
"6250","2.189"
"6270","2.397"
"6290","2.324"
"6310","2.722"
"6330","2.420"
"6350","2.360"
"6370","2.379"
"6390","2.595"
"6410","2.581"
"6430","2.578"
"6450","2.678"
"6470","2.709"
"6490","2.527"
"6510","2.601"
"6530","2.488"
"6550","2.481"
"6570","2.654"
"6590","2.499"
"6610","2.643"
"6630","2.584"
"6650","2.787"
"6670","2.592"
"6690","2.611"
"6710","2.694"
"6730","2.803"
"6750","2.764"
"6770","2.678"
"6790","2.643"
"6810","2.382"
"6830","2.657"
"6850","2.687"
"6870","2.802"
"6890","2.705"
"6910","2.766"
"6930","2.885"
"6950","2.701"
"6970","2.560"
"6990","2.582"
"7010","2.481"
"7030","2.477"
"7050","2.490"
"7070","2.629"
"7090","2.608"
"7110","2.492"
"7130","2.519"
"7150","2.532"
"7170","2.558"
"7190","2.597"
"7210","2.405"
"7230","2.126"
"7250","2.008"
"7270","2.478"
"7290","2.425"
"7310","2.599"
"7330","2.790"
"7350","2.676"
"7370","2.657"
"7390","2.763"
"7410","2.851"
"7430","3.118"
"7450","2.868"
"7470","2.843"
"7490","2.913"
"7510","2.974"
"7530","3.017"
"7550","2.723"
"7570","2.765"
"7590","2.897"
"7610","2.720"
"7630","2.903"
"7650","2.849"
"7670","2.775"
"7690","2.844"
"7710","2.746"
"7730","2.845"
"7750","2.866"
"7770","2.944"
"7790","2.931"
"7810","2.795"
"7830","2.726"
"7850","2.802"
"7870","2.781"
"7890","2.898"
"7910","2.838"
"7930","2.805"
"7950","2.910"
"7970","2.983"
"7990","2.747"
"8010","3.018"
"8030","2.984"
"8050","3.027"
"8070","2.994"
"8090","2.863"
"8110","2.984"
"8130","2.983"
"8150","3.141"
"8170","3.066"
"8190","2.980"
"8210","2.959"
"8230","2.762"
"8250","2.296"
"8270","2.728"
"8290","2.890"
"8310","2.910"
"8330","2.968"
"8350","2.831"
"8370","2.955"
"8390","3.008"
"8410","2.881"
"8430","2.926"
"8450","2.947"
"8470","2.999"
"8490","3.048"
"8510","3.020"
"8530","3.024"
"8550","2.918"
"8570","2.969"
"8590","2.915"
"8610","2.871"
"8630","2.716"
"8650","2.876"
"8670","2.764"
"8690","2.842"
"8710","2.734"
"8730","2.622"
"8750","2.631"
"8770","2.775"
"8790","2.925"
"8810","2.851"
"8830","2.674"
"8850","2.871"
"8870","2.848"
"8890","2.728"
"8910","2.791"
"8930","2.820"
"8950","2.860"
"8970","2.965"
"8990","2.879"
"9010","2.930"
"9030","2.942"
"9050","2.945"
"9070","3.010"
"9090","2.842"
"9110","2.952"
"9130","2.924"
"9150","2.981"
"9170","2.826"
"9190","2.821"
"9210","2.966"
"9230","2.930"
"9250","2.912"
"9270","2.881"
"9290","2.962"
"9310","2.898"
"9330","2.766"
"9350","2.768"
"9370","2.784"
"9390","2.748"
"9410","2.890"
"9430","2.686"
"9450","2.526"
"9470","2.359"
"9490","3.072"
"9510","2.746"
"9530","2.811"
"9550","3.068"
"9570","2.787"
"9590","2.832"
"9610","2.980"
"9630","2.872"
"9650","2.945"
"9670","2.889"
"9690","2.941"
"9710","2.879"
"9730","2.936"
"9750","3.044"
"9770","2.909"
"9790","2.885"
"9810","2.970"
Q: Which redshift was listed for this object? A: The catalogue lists 0.399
